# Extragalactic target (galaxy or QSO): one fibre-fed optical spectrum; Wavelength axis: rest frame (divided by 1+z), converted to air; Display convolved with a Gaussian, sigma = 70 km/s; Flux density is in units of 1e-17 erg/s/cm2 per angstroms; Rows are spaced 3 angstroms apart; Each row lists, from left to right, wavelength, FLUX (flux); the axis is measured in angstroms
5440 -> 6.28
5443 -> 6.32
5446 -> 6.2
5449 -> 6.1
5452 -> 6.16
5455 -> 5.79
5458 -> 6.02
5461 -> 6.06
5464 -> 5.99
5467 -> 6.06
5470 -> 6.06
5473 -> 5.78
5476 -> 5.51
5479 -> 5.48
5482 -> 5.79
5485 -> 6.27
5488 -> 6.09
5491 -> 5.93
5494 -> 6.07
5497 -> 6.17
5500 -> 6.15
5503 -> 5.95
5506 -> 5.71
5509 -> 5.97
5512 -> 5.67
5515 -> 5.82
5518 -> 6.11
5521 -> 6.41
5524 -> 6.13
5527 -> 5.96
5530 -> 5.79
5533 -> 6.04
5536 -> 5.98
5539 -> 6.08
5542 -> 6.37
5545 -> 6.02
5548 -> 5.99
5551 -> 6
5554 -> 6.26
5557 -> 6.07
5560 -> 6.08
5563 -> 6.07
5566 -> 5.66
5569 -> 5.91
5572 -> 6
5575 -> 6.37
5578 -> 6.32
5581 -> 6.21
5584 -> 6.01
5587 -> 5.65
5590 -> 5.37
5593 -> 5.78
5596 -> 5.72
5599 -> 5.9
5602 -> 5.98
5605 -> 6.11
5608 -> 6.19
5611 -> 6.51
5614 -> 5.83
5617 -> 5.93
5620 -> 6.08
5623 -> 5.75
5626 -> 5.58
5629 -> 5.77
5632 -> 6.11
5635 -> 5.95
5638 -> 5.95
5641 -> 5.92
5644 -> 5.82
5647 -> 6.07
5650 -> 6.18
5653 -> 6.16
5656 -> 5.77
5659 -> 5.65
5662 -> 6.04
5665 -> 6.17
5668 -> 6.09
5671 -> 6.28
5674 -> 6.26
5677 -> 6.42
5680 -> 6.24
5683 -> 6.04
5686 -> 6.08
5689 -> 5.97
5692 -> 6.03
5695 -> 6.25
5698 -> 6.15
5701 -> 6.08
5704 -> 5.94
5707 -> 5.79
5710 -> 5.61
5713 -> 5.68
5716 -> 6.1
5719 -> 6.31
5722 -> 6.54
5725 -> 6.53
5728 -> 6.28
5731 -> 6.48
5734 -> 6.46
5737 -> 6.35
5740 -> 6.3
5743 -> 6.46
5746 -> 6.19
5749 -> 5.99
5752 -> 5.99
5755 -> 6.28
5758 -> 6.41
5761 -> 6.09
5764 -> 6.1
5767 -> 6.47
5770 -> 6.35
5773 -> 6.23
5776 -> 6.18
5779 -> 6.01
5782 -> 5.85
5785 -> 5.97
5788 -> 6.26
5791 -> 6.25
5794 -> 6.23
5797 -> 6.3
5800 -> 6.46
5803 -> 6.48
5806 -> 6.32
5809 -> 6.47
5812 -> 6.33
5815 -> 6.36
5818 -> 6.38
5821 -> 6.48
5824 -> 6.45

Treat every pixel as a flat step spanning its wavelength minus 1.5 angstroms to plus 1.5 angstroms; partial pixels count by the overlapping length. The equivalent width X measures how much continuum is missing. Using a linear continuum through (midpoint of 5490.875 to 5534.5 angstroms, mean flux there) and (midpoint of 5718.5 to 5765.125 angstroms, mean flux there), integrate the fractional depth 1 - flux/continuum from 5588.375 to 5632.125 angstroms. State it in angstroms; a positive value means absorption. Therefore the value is 1.6 angstroms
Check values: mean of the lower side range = 5.99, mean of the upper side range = 6.3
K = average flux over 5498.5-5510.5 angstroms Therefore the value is 5.95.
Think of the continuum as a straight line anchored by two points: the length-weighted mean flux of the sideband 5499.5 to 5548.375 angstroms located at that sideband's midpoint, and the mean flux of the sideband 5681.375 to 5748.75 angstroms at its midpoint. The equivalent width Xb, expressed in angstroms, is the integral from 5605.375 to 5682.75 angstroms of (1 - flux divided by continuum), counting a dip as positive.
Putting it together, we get 0.9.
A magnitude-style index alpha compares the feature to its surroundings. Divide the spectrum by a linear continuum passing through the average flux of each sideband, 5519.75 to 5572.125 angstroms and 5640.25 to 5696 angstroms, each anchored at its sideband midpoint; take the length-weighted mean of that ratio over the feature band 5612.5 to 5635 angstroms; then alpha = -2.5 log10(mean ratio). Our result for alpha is 0.04 mag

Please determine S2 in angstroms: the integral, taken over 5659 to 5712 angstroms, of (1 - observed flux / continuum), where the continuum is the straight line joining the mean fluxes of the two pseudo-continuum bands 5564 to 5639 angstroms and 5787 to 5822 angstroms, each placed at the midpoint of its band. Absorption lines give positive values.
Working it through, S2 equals 0.4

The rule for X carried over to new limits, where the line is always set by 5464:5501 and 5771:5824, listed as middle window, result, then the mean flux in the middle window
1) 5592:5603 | 0.4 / 5.84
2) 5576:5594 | 0.4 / 5.91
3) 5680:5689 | 0.1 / 6.07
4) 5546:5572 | 0.1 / 6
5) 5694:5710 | 0.5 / 6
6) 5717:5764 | -0.7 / 6.3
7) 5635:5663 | 0.8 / 5.95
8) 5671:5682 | -0.3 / 6.29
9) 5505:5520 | 0.2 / 5.88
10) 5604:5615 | -0.2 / 6.18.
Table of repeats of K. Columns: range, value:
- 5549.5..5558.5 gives 6.11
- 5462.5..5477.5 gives 5.88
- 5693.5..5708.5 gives 6.04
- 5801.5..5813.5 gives 6.4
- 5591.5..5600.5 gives 5.8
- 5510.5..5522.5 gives 6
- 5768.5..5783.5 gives 6.12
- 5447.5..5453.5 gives 6.13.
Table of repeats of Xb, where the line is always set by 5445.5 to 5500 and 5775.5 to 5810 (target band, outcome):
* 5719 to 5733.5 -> -0.6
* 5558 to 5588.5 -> 0.1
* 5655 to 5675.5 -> 0.3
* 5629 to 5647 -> 0.5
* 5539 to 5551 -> -0.1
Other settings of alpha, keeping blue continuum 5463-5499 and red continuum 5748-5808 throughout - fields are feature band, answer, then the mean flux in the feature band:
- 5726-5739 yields -0.038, 6.39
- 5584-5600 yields 0.061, 5.71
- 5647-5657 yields 0.007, 6.05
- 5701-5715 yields 0.063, 5.8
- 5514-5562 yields -0.015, 6.07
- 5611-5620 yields 0.008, 6.02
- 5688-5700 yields 0.006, 6.1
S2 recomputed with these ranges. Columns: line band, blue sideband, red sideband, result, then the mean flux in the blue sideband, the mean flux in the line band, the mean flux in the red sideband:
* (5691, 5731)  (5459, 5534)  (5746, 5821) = 0.37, 5.96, 6.11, 6.24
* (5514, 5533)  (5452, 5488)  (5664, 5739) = -0.23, 5.91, 6.04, 6.17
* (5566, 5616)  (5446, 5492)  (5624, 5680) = 0.10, 5.95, 5.98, 6.01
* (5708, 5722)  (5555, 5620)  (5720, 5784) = 0.48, 5.99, 5.99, 6.26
